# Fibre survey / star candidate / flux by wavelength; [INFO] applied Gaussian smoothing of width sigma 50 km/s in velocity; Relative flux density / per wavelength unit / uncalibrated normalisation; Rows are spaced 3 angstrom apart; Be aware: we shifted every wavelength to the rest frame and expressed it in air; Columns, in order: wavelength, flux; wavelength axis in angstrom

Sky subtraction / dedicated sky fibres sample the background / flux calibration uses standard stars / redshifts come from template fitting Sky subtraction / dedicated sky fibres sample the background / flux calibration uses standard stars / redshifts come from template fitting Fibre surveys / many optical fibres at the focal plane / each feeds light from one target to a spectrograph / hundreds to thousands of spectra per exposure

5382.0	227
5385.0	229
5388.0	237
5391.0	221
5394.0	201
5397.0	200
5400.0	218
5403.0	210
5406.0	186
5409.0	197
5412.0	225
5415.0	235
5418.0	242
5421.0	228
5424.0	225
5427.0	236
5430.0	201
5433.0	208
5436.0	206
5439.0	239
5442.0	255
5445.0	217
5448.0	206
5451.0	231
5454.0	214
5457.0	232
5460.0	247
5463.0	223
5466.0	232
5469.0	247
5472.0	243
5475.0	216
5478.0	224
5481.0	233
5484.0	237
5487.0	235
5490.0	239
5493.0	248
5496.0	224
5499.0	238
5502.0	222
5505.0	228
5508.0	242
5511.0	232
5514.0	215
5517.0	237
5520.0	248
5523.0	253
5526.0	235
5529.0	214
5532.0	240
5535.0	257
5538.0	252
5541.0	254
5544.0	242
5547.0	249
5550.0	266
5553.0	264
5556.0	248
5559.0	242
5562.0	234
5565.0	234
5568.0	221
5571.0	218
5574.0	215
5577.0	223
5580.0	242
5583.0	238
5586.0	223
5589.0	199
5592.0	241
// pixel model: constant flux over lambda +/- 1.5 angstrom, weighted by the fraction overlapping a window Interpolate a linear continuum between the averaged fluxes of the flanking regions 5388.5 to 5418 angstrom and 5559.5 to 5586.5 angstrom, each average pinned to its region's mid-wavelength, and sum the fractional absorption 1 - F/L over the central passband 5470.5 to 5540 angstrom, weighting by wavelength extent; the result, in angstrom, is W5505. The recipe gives -4.2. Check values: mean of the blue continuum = 213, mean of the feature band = 235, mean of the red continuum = 228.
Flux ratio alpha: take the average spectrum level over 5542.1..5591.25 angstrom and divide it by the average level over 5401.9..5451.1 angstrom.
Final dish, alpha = 1.1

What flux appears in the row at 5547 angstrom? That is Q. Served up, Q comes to 249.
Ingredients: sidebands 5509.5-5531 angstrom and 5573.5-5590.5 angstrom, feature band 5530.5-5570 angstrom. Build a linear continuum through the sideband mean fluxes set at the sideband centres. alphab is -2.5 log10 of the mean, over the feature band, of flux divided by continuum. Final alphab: -0.08 mag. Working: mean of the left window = 234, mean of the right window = 224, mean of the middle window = 246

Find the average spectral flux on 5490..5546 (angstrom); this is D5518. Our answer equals 238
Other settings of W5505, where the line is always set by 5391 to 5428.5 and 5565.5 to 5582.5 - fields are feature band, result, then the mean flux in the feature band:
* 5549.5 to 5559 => -1.3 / 256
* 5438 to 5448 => -0.6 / 232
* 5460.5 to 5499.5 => -2.4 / 234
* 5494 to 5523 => -1.5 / 233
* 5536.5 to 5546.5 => -1.1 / 249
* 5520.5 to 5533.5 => -0.8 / 236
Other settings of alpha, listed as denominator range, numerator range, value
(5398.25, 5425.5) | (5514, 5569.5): 1.11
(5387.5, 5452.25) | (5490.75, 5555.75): 1.10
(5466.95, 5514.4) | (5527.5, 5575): 1.03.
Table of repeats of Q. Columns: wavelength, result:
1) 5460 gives 247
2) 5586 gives 223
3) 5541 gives 254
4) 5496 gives 224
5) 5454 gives 214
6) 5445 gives 217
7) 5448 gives 206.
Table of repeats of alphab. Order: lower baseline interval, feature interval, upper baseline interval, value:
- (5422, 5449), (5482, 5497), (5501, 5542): -0.023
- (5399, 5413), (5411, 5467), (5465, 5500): -0.039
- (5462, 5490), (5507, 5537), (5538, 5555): 0.043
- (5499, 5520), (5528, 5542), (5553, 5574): -0.053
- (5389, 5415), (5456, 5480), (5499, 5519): -0.051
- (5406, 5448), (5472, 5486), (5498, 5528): 0.001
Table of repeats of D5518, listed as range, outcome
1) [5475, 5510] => 233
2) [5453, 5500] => 233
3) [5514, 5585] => 240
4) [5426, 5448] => 222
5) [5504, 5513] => 233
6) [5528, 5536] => 237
